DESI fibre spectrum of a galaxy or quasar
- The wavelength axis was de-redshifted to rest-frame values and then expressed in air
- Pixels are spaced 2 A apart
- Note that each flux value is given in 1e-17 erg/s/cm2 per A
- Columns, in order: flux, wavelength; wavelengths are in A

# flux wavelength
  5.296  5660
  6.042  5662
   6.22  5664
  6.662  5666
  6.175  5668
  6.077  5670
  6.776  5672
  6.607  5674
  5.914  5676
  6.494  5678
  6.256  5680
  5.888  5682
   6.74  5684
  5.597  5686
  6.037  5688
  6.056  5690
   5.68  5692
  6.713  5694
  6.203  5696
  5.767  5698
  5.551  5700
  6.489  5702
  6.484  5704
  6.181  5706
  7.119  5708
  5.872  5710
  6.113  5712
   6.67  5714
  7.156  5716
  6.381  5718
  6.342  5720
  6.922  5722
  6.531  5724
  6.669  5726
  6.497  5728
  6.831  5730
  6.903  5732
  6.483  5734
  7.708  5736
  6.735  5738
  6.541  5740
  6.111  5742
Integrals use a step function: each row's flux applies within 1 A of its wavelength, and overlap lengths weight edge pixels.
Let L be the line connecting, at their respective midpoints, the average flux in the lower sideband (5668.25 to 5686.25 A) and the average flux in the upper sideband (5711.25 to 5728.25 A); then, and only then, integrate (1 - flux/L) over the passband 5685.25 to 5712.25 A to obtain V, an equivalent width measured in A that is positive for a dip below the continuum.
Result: 1.28 A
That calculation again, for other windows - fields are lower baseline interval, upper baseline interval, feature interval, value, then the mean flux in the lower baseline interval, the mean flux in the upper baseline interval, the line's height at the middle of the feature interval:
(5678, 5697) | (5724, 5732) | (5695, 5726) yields 0.3 A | 6.15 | 6.68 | 6.45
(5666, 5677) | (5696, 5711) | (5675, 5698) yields 0.6 A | 6.34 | 6.21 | 6.28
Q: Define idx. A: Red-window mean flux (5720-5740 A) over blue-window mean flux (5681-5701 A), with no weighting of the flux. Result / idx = 1.1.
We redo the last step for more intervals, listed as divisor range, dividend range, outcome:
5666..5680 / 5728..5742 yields 1.07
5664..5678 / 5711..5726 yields 1.04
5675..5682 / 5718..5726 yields 1.07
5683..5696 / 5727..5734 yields 1.09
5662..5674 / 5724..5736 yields 1.06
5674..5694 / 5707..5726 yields 1.07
